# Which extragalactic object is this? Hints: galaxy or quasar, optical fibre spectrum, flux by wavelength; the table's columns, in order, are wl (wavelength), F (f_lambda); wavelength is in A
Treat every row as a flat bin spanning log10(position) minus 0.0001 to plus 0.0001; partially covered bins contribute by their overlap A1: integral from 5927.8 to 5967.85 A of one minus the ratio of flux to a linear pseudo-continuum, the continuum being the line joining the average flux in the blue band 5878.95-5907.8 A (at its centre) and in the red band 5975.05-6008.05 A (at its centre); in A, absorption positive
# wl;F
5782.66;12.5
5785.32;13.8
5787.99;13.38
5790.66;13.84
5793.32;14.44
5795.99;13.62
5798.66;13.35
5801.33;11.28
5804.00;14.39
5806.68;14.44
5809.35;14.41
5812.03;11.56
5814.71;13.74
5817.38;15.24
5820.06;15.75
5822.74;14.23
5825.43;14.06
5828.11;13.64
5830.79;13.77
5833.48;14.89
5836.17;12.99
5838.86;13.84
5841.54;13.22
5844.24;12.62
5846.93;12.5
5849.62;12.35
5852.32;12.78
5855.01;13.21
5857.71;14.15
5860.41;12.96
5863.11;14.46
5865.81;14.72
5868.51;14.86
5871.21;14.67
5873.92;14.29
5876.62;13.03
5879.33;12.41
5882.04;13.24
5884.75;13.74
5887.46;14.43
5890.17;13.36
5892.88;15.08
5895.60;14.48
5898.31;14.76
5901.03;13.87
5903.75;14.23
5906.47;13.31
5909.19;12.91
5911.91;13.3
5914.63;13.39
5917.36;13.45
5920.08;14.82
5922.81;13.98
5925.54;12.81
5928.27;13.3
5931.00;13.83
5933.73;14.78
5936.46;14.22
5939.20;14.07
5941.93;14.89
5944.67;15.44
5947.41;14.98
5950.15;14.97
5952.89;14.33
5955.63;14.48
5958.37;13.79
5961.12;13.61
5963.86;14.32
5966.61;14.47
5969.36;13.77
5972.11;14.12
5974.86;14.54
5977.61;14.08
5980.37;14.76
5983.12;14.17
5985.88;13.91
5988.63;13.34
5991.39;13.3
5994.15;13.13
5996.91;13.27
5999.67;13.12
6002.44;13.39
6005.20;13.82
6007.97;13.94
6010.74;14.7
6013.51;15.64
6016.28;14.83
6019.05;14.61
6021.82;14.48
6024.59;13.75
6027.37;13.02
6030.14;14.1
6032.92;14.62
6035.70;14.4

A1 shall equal -1.7 A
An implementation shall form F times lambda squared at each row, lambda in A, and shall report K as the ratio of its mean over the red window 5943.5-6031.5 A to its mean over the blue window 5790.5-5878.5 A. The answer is 1.08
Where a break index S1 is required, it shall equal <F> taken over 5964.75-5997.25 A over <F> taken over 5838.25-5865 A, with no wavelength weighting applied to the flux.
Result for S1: 1.05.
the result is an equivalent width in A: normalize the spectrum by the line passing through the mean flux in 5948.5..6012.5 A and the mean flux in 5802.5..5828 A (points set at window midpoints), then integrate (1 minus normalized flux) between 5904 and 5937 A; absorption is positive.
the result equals 0.9 A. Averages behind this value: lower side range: 14.2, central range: 13.7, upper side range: 14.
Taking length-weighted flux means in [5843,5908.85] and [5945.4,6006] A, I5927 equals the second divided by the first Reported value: 1.02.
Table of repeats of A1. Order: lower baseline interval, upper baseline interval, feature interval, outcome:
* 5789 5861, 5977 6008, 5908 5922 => 0.0 A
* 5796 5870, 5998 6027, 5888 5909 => -0.4 A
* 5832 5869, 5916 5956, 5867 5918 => 0.2 A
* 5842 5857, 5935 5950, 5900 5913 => 0.4 A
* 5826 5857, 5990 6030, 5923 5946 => -0.9 A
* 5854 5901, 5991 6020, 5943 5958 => -0.8 A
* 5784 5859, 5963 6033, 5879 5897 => -0.2 A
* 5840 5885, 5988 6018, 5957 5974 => -0.3 A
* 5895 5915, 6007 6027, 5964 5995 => 0.6 A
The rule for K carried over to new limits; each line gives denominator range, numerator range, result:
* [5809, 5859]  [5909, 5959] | 1.07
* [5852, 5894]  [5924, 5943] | 1.03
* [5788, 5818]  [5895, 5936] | 1.05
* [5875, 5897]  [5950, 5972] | 1.06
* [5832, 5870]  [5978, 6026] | 1.09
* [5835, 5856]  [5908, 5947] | 1.11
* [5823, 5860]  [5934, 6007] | 1.10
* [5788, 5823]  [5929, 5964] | 1.09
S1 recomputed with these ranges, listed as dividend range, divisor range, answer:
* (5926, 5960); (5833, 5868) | 1.07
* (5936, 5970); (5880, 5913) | 1.04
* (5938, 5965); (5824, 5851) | 1.08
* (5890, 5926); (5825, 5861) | 1.04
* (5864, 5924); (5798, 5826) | 1.00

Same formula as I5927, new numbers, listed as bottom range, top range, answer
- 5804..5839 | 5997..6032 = 1.00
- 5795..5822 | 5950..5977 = 1.03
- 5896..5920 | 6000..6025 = 1.04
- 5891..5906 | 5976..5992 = 0.97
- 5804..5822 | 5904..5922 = 0.96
